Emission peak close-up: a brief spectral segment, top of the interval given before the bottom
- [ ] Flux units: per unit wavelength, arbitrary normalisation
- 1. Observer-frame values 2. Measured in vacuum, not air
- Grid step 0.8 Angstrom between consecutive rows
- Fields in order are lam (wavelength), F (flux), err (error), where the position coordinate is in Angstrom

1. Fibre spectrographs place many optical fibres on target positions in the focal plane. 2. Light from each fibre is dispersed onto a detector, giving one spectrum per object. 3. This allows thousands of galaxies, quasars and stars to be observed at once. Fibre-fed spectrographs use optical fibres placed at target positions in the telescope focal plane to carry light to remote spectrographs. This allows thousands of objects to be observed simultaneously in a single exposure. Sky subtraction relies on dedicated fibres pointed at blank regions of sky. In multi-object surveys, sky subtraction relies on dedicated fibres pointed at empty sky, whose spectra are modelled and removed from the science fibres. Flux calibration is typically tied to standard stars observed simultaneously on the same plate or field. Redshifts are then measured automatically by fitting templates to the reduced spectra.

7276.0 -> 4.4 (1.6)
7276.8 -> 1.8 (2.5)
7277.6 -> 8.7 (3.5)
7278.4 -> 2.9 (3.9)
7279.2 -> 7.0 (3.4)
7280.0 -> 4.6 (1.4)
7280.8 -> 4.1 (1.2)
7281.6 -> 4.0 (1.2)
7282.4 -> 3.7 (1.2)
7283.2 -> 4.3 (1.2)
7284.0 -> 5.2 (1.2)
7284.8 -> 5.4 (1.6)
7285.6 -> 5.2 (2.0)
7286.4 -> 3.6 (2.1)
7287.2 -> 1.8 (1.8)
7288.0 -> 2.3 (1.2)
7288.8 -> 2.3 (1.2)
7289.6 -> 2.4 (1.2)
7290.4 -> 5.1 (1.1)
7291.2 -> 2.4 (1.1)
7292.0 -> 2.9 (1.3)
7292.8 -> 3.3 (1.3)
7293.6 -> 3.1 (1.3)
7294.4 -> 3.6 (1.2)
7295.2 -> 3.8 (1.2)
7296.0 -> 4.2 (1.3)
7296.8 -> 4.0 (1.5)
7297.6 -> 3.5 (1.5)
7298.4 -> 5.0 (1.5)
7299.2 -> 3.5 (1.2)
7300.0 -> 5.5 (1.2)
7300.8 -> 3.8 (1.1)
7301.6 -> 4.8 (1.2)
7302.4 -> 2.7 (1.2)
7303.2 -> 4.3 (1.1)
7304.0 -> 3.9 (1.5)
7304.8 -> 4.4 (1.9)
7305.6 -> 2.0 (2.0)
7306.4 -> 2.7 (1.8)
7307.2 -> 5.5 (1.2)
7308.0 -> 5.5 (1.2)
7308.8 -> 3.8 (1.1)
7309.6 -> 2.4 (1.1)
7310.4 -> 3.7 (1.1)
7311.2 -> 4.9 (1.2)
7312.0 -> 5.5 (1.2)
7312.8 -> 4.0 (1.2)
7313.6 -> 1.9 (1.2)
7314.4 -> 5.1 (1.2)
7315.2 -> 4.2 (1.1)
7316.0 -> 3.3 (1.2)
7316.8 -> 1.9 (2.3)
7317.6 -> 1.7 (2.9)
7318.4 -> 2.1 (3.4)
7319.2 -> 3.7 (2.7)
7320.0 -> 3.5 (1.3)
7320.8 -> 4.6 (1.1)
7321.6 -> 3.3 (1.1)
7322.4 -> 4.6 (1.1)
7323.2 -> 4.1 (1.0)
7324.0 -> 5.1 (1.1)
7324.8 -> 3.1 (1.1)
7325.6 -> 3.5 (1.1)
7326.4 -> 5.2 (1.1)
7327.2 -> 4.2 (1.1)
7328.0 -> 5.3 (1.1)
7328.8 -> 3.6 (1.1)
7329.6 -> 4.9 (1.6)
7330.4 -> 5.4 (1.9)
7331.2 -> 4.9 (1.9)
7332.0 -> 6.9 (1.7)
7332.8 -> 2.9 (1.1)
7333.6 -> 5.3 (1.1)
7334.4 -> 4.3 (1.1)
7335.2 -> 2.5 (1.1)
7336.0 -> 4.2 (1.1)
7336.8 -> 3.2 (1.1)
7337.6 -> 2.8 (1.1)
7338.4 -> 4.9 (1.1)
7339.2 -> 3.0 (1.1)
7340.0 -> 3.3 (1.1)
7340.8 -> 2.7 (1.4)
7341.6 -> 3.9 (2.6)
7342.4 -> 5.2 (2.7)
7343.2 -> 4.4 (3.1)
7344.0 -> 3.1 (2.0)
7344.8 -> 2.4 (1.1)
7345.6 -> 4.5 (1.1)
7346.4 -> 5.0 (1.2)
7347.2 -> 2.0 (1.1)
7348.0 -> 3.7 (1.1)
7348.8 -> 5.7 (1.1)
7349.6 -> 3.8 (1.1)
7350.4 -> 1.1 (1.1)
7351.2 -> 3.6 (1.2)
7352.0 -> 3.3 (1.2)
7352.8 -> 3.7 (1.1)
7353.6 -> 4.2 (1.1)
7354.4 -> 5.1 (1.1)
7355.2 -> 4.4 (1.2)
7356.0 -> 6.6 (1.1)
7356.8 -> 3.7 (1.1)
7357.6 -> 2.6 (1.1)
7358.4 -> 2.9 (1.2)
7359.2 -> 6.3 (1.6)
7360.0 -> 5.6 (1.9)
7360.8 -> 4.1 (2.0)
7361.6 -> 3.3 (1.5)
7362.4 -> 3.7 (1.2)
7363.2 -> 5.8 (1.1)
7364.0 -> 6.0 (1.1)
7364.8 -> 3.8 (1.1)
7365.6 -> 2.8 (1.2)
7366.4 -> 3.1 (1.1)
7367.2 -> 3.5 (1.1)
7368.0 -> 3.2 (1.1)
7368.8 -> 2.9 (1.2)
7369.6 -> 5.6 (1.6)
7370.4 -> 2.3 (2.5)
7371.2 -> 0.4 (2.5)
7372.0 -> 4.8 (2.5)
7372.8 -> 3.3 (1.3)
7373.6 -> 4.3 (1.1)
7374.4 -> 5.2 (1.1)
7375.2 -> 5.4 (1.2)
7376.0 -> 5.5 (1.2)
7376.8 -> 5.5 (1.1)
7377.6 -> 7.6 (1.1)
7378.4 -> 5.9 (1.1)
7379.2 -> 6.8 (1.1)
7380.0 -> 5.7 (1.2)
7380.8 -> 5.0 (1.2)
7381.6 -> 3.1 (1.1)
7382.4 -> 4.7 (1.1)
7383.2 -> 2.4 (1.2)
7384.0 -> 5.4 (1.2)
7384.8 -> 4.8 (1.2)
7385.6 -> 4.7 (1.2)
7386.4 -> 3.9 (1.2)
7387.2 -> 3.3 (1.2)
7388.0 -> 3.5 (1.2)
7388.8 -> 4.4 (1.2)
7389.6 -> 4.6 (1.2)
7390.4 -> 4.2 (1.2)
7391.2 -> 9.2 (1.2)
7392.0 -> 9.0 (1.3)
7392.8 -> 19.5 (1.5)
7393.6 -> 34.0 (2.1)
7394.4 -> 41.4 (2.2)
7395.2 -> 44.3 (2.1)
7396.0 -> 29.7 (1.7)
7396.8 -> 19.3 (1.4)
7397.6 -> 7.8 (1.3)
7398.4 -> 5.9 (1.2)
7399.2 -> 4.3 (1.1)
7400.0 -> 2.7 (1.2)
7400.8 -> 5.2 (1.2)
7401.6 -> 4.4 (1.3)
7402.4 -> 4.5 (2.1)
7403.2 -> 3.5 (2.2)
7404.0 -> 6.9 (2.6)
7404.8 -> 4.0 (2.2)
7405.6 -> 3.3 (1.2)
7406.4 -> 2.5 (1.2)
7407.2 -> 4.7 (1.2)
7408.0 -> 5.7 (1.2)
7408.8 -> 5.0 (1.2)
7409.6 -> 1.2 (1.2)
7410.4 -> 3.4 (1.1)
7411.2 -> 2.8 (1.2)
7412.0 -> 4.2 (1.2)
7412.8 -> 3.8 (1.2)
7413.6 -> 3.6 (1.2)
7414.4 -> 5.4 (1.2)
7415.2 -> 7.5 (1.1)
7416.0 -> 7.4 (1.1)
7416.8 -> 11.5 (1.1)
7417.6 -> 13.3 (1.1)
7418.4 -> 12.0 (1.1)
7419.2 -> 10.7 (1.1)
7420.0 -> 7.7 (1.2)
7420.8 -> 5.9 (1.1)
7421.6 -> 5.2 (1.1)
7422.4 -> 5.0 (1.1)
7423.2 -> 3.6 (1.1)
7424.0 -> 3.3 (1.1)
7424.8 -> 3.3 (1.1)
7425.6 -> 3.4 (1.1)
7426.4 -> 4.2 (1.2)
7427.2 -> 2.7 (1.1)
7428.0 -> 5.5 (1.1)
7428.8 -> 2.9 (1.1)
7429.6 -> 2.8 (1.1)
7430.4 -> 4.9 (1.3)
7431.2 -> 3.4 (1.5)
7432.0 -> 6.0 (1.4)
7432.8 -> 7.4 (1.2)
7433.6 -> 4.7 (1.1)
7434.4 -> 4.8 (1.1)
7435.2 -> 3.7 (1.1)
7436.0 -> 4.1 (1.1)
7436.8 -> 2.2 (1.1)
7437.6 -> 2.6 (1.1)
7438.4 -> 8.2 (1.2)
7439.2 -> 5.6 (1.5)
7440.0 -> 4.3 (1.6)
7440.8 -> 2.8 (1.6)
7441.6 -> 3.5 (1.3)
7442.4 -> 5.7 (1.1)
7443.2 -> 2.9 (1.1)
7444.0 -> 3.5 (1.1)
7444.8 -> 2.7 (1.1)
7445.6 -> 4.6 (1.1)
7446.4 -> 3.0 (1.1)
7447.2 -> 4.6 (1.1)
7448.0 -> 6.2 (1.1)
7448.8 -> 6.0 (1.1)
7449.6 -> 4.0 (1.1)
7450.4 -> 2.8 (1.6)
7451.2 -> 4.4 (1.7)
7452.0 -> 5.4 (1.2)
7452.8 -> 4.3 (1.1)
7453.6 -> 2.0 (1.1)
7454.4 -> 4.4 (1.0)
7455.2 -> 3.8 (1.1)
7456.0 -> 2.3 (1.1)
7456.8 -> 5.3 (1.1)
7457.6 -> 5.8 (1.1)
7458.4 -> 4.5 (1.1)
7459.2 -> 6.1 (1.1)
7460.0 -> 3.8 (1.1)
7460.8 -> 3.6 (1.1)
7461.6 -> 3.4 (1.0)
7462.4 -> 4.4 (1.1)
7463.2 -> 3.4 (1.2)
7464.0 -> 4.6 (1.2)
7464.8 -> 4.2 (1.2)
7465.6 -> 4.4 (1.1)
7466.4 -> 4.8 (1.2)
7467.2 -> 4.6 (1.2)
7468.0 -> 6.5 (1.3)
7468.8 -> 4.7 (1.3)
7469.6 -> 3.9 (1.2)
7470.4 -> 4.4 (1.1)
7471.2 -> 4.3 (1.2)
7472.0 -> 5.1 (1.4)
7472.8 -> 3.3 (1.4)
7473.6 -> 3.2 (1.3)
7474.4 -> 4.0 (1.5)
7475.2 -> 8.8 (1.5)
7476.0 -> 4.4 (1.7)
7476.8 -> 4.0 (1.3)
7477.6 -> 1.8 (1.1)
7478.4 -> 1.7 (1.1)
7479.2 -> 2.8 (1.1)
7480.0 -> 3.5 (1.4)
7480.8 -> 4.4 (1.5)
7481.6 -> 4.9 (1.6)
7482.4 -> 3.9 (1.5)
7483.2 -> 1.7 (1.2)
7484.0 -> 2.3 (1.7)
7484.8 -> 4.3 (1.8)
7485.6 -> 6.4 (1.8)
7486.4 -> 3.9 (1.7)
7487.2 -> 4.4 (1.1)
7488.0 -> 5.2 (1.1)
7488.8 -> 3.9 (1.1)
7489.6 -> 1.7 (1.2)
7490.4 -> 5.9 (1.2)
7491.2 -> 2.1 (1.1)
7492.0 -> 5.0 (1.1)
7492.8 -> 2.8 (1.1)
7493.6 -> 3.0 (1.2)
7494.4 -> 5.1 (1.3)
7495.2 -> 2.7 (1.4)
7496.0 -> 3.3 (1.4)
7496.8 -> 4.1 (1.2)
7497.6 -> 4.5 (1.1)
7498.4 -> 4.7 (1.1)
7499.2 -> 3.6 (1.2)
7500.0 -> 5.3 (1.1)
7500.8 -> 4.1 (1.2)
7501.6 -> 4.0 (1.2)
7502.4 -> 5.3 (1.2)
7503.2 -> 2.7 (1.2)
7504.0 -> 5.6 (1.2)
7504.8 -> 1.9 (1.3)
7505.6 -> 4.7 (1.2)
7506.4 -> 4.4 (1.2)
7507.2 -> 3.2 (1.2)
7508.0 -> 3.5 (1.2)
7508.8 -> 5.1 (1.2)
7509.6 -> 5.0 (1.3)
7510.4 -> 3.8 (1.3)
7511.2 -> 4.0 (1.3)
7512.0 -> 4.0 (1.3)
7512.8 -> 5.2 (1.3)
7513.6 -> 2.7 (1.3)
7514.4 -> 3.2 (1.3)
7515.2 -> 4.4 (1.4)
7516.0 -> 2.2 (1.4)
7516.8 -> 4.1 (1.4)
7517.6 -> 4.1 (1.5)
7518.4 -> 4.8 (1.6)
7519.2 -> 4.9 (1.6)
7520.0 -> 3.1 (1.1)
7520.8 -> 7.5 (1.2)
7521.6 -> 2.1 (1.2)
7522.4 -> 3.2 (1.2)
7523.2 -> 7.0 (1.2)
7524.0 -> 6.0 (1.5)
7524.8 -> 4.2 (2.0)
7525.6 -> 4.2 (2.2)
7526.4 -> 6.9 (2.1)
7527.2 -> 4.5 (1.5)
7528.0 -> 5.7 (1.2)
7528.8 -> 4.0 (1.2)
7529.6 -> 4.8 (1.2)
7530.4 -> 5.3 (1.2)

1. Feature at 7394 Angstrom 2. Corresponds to H-alpha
